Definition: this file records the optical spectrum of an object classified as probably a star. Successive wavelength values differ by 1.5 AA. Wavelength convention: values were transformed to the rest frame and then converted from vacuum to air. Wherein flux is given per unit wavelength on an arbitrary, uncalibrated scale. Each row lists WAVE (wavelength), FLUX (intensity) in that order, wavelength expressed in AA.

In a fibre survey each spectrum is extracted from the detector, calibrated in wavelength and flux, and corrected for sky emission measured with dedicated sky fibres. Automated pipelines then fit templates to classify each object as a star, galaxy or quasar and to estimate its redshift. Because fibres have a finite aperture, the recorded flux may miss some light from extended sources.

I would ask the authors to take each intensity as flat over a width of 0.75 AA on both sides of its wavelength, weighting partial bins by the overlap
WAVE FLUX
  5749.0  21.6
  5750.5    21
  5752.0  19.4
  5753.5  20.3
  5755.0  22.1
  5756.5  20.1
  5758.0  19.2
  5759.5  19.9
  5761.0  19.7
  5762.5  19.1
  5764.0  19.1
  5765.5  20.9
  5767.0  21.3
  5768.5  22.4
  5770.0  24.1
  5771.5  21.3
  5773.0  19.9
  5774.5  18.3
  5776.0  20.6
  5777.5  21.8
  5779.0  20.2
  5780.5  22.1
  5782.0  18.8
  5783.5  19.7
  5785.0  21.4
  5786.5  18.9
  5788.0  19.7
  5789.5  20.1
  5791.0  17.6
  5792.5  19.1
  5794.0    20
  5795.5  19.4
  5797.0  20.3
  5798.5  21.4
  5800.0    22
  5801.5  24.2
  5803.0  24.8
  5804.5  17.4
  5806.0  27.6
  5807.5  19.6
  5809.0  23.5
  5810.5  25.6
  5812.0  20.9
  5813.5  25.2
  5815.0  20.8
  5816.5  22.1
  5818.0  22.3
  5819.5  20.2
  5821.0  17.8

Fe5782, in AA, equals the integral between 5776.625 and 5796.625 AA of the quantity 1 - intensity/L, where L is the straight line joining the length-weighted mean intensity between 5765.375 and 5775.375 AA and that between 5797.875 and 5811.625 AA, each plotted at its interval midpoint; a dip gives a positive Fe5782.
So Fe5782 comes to 1.9 AA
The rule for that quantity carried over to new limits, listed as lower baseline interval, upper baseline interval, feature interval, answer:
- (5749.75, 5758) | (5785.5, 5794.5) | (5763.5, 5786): -1.2 AA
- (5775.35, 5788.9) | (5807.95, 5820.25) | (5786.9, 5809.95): 0.4 AA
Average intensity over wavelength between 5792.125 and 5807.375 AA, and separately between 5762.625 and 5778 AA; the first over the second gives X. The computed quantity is 1.0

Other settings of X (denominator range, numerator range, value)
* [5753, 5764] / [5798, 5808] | 1.13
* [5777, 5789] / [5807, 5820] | 1.10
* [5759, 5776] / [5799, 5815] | 1.12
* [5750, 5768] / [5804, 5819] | 1.12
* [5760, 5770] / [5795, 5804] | 1.06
